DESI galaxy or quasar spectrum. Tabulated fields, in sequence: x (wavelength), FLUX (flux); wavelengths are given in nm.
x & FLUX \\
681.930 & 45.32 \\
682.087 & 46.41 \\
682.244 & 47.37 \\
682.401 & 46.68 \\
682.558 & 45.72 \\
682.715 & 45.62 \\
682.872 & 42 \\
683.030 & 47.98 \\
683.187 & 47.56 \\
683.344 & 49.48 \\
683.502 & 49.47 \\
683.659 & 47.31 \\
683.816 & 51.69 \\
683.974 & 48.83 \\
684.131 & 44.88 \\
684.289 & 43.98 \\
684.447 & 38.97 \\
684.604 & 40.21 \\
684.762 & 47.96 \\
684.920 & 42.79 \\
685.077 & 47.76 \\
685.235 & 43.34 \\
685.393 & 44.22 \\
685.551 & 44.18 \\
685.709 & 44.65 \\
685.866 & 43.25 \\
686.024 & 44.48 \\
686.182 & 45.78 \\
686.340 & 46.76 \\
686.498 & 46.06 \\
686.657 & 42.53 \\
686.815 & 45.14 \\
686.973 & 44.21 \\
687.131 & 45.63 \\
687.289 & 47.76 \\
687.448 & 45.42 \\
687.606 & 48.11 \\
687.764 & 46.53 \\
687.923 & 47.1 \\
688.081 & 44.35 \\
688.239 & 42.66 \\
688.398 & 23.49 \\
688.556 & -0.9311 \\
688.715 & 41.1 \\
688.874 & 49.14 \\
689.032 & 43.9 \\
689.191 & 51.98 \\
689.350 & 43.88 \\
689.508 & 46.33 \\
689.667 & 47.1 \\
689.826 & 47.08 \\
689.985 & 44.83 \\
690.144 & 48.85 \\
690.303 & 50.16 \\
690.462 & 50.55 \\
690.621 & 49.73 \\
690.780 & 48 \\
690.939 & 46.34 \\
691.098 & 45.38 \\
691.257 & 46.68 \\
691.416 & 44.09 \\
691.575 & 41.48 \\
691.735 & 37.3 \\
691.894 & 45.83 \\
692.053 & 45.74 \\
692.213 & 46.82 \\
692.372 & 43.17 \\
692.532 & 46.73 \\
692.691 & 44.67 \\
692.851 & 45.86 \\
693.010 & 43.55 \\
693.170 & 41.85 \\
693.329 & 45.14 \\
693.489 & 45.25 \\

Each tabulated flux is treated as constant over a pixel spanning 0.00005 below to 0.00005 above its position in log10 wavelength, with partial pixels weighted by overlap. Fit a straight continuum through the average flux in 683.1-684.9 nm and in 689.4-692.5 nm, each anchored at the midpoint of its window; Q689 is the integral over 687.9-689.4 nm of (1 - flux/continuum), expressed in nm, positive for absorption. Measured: 0.26 nm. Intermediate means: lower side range 46.3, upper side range 46.1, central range 38.3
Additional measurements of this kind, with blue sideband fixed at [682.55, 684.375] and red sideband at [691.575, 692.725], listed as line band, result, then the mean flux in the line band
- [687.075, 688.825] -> 0.24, 39.3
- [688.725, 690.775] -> -0.12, 47.6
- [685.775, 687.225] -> 0.04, 44.9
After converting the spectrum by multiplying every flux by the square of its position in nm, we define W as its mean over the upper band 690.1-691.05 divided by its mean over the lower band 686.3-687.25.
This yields 1.09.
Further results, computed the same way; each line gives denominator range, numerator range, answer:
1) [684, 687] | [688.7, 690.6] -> 1.08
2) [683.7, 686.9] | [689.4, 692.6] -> 1.04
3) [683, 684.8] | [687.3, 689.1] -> 0.86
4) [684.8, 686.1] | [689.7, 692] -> 1.05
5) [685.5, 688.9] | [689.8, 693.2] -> 1.10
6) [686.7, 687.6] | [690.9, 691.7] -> 0.98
